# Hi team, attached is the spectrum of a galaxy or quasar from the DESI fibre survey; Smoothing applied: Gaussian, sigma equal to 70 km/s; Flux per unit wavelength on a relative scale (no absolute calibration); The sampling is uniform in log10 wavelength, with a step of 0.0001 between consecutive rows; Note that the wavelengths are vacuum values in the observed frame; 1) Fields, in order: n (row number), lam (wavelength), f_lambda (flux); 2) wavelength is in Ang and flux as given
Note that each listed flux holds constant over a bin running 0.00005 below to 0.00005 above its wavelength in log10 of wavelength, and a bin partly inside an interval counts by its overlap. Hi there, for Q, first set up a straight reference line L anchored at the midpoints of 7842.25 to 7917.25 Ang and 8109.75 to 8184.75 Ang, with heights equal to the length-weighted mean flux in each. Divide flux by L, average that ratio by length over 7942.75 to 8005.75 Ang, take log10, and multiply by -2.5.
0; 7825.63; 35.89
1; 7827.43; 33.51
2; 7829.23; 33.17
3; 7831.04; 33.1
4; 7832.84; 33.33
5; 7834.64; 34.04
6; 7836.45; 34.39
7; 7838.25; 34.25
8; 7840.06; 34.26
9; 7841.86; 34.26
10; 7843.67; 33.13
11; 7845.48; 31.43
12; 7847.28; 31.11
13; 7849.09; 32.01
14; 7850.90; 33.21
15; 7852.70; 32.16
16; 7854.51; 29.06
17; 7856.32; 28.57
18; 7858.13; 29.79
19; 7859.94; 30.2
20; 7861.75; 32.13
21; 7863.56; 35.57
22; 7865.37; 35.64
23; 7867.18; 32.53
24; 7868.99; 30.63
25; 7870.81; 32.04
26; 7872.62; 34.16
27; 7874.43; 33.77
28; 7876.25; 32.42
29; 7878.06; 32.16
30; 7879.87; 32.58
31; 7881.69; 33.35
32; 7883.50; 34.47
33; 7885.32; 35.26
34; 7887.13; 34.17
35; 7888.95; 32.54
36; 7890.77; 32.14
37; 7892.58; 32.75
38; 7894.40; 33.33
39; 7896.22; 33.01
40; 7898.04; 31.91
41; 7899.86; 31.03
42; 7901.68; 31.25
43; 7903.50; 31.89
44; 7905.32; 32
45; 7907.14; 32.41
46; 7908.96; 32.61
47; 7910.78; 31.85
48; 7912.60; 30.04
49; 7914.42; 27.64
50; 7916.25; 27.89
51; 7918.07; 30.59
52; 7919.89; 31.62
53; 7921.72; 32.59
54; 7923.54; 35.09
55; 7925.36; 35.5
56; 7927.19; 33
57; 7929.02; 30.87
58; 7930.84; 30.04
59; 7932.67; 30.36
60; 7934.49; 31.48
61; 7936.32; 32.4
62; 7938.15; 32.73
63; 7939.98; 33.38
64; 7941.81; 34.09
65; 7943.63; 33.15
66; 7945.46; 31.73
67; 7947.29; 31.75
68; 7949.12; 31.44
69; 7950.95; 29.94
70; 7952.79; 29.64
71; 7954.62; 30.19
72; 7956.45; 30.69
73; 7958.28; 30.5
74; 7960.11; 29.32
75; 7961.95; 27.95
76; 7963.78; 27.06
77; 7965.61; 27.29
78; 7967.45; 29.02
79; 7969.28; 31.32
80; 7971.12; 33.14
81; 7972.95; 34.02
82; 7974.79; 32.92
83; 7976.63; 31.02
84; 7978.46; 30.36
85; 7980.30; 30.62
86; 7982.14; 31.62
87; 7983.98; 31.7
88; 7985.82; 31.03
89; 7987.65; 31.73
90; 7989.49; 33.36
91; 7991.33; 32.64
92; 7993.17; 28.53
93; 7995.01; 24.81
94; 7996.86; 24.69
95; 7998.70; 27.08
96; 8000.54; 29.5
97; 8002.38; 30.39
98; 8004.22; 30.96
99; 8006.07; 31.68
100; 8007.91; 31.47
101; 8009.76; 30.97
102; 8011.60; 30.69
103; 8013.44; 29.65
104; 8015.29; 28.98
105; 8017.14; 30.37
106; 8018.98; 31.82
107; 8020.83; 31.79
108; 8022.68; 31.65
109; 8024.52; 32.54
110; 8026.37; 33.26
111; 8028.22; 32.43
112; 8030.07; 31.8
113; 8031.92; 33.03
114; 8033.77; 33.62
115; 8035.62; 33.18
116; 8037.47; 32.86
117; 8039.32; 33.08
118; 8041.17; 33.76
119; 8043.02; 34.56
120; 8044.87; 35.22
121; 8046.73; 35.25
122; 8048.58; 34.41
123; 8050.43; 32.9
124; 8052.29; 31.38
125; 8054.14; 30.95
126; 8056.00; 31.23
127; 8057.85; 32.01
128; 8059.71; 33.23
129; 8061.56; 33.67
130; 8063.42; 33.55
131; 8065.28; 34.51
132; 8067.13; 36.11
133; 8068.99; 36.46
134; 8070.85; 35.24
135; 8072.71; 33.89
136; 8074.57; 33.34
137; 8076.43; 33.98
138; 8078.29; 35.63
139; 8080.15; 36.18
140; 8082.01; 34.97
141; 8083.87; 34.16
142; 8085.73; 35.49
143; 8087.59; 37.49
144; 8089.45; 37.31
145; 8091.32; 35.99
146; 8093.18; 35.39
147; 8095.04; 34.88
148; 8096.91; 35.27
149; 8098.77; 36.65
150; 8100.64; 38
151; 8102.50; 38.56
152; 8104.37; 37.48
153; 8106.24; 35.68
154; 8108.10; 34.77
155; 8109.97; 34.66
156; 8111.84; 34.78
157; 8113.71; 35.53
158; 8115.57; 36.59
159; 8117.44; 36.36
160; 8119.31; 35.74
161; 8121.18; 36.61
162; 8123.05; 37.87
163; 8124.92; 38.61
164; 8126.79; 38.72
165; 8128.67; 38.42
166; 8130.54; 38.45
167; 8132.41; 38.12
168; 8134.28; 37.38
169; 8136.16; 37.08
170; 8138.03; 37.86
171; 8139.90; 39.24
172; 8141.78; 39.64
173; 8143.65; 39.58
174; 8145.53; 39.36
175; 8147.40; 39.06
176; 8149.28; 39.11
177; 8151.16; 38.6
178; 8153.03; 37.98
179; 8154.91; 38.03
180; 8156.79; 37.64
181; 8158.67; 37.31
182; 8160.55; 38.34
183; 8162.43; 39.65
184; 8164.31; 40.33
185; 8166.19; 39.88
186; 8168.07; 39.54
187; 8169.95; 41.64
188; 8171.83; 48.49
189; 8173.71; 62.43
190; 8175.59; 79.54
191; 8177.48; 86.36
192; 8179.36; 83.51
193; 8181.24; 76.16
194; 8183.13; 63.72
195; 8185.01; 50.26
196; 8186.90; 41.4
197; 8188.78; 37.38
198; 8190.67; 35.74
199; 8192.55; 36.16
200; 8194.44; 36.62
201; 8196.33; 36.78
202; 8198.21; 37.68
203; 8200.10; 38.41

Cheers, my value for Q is 0.20 mag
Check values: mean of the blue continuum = 32.1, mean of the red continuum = 44.1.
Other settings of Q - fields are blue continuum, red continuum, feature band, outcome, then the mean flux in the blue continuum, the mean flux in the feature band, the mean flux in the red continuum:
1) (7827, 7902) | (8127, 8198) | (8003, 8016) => 0.25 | 32.7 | 30.6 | 44.9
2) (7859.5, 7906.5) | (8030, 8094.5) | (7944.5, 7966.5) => 0.12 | 32.8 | 29.8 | 34.2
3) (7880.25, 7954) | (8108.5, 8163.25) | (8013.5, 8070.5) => 0.08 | 32.1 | 33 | 37.8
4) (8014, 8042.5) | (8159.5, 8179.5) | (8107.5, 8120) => 0.26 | 32.3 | 35.5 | 53.3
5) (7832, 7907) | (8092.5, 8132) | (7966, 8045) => 0.12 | 32.6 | 31.3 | 36.6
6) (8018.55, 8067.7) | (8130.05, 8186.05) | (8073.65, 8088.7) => 0.07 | 33.1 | 35.2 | 46.9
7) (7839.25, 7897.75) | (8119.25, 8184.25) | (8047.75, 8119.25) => 0.21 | 32.6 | 35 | 45.3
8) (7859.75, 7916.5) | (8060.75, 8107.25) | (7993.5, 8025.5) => 0.15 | 32.4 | 29.9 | 35.6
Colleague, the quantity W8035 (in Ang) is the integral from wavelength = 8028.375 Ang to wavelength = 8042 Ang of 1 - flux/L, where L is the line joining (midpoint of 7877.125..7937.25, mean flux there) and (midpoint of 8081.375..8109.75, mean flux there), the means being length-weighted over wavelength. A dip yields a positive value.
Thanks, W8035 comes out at 0.7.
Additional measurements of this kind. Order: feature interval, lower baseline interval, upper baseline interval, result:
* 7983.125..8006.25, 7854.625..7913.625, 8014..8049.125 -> 2.04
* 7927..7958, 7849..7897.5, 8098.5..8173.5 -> 2.36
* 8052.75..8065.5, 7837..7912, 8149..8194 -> 3.00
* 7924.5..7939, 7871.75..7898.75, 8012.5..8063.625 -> 0.43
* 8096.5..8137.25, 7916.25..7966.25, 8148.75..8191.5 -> 7.46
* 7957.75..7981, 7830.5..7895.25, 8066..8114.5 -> 2.59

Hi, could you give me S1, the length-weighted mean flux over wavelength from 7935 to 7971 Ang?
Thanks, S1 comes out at 30.8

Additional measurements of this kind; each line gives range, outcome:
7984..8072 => 32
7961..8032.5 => 30.6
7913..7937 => 31.4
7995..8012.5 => 29.4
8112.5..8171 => 38.3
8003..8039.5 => 31.8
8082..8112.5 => 36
